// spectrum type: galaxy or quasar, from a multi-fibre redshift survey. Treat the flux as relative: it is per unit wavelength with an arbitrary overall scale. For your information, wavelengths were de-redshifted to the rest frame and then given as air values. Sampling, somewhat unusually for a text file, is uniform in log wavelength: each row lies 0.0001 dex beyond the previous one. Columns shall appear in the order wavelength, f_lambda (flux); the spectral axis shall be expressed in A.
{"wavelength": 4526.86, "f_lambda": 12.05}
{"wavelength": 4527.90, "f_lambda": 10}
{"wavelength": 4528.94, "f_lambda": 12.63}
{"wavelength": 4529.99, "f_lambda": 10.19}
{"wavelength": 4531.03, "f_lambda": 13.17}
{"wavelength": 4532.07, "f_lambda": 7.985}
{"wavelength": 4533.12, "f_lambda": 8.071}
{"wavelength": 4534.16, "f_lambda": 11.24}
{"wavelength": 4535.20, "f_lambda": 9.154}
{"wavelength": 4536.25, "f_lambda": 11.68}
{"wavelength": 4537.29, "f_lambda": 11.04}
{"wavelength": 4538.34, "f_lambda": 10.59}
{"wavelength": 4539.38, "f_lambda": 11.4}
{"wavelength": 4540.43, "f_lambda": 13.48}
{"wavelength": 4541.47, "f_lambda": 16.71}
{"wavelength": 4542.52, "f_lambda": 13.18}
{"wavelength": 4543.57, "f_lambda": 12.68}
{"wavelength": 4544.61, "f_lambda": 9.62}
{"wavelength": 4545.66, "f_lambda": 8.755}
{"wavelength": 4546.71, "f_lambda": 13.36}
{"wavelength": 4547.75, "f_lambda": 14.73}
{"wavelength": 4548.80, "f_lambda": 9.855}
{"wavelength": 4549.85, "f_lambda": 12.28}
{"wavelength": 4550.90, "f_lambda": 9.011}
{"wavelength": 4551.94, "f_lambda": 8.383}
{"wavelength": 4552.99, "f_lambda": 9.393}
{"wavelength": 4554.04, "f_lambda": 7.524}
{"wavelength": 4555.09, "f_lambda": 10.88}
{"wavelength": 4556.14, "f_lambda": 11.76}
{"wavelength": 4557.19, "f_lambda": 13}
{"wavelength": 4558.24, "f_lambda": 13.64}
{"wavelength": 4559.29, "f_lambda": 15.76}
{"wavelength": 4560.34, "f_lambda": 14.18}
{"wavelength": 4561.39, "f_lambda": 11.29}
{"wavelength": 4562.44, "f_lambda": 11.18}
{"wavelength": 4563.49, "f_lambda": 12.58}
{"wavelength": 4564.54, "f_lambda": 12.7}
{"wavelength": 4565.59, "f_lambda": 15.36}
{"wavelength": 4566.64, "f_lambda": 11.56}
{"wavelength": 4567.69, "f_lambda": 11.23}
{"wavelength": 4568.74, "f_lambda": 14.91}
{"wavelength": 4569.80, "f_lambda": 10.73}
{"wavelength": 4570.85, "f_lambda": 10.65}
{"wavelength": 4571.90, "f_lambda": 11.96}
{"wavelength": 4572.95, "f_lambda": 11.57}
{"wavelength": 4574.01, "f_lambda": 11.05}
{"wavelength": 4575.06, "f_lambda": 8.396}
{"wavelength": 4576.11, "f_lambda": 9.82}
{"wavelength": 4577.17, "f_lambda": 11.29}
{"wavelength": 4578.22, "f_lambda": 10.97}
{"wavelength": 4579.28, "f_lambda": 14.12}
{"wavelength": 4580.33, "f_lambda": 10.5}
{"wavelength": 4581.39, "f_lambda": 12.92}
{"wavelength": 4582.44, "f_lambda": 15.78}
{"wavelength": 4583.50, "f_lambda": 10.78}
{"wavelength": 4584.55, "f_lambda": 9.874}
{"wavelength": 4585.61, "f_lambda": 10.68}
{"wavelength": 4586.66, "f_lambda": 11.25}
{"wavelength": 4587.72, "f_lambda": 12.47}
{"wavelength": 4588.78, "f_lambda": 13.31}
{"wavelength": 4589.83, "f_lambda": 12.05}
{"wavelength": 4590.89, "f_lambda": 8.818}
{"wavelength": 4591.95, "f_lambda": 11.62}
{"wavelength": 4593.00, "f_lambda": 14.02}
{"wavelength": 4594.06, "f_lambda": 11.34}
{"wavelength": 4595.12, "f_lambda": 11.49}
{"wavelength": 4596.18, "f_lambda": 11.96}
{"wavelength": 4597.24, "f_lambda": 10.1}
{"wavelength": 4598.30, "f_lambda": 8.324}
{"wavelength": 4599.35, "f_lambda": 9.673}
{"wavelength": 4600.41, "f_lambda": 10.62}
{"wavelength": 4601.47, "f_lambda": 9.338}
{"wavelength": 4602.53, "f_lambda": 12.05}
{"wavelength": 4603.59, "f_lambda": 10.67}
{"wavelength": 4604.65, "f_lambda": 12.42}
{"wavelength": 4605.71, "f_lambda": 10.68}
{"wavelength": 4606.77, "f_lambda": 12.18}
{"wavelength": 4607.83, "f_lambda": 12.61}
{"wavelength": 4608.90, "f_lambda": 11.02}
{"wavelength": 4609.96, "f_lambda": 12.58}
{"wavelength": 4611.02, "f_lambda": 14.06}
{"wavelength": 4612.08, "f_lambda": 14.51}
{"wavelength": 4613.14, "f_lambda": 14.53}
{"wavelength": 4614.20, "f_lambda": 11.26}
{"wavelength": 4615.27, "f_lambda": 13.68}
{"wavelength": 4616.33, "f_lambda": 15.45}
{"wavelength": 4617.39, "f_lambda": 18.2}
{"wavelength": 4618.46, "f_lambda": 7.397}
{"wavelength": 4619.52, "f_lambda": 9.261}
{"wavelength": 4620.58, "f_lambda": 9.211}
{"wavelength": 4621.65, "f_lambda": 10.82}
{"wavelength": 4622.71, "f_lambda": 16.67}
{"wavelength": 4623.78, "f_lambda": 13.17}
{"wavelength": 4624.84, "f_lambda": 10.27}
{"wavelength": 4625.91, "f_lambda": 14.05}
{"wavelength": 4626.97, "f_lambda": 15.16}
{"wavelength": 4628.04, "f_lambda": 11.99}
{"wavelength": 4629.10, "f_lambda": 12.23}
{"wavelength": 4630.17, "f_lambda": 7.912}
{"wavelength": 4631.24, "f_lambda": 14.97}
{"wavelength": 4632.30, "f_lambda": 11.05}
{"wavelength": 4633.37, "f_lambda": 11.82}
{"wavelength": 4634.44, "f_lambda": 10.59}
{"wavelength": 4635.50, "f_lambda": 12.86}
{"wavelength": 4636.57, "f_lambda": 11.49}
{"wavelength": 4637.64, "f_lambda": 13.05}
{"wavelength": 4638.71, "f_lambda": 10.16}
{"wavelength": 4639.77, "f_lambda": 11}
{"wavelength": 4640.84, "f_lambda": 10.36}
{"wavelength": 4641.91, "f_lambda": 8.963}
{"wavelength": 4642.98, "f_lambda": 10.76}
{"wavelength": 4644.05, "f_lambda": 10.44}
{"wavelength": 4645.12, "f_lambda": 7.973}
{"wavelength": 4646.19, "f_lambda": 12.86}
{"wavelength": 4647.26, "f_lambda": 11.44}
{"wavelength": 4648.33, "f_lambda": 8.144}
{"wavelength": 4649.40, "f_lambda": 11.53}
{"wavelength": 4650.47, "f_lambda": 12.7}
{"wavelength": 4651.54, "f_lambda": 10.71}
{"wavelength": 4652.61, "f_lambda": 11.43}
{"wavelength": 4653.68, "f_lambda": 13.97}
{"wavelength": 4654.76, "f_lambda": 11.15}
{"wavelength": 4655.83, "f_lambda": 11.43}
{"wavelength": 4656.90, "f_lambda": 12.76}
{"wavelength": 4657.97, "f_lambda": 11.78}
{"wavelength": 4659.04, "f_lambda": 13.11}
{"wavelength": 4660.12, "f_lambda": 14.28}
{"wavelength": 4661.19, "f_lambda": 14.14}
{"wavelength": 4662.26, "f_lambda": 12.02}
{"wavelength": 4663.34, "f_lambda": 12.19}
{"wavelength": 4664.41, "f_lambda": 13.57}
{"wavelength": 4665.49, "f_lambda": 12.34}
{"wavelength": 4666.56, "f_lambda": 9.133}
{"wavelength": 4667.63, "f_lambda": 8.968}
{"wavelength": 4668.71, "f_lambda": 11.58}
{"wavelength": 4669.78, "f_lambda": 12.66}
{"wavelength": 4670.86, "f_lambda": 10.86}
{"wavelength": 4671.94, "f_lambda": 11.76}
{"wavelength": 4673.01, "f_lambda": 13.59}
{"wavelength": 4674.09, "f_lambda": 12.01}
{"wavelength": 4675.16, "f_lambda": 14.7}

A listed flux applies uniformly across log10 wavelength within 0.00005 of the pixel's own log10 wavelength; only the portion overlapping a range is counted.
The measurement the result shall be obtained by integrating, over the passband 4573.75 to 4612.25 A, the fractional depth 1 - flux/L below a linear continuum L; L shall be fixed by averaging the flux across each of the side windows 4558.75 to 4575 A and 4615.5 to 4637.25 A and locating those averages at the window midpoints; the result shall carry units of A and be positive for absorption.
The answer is 2.6 A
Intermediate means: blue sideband 12.3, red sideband 12.3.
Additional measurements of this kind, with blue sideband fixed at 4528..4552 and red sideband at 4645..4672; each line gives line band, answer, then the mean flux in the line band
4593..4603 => 0.7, 10.7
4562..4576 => -0.4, 11.8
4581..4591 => -0.4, 11.9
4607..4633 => -2.1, 12.6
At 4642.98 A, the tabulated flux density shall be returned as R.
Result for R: 10.76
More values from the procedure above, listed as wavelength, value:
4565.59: 15.36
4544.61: 9.62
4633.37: 11.82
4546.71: 13.36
